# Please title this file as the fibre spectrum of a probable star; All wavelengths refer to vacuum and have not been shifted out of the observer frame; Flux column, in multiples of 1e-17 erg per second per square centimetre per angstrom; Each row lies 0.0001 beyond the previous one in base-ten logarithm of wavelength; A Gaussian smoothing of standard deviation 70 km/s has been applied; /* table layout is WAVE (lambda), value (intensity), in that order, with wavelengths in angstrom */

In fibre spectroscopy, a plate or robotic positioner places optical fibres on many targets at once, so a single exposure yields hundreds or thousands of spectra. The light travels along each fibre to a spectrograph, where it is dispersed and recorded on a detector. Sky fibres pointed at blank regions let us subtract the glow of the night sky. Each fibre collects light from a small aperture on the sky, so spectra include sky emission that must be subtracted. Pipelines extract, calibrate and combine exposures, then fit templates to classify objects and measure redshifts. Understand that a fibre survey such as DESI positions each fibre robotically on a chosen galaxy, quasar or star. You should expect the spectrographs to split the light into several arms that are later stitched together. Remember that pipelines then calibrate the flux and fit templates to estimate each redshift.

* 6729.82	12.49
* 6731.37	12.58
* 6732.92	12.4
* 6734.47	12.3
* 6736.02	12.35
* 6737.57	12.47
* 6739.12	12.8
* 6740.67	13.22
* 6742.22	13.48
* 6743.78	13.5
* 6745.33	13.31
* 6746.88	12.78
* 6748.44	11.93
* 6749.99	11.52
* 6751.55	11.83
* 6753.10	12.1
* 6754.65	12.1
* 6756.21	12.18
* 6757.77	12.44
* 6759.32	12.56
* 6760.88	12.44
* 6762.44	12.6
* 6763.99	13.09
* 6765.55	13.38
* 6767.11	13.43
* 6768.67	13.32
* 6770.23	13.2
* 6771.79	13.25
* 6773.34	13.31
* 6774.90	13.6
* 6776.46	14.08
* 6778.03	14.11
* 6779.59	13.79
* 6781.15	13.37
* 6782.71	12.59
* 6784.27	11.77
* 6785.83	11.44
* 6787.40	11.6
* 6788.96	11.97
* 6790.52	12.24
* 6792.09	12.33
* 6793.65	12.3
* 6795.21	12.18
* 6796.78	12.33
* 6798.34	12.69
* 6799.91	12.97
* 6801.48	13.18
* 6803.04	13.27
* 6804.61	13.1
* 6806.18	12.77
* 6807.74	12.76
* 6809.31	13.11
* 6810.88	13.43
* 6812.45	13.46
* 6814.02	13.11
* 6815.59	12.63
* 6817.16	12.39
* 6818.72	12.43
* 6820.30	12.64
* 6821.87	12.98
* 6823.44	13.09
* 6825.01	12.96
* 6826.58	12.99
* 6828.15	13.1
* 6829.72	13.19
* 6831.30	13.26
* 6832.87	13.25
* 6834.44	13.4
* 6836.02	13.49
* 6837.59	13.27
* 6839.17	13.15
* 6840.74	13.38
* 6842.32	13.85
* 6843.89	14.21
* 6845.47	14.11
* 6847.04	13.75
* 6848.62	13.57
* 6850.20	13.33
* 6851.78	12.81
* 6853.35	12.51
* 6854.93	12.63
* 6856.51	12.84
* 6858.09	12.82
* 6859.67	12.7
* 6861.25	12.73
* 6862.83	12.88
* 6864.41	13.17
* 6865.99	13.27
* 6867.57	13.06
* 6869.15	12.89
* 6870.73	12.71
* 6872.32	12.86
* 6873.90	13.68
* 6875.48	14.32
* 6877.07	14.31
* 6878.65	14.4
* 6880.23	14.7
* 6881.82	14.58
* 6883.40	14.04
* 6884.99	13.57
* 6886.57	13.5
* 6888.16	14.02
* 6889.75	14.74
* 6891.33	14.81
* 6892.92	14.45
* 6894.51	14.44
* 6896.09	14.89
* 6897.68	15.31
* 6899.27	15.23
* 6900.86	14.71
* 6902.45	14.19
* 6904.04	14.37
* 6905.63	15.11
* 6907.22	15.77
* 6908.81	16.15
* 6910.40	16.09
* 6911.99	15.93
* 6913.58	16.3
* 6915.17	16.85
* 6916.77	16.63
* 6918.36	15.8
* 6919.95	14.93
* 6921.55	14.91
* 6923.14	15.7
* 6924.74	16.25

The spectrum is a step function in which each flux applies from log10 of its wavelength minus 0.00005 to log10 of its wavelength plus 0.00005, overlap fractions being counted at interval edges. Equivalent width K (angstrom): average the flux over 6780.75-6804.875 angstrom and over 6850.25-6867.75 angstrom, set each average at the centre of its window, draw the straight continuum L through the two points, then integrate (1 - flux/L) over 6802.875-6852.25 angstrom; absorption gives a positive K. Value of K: -2.1 angstrom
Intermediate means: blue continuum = 12.4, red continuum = 12.9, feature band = 13.2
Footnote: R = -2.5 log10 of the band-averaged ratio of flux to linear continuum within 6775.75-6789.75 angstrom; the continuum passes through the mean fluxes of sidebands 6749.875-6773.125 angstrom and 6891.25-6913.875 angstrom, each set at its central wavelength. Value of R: 0.026 mag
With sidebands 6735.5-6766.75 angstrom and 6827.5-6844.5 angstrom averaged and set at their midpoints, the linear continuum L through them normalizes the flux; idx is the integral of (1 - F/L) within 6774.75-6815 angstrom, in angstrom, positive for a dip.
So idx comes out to 0.6 angstrom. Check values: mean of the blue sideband 12.6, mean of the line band 12.8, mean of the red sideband 13.4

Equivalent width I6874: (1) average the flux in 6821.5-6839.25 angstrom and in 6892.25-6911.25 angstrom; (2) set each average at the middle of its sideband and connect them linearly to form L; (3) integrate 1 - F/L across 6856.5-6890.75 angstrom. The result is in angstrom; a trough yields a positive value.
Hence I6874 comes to 1.8 angstrom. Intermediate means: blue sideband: 13.2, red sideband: 15.1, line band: 13.6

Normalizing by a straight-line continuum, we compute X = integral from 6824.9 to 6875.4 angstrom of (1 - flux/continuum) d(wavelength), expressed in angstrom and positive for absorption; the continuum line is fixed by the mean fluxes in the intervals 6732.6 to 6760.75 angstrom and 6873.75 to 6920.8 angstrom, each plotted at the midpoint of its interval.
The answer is 3.5 angstrom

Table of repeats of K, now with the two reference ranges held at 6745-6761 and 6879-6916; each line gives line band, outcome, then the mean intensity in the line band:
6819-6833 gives 0.6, 13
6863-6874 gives 1.0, 13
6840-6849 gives 0.1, 13.8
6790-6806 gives 0.5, 12.7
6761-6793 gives -0.5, 12.9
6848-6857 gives 0.7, 12.9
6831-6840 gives 0.3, 13.3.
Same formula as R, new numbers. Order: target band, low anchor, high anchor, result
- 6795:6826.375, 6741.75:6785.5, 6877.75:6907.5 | 0.05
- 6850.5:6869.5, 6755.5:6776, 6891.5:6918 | 0.14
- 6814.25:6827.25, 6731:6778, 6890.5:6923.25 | 0.09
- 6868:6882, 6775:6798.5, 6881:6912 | 0.04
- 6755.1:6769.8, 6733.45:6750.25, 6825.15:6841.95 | 0.00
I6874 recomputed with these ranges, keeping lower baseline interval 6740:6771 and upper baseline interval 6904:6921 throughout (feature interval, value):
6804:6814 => 0.50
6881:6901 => 1.24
